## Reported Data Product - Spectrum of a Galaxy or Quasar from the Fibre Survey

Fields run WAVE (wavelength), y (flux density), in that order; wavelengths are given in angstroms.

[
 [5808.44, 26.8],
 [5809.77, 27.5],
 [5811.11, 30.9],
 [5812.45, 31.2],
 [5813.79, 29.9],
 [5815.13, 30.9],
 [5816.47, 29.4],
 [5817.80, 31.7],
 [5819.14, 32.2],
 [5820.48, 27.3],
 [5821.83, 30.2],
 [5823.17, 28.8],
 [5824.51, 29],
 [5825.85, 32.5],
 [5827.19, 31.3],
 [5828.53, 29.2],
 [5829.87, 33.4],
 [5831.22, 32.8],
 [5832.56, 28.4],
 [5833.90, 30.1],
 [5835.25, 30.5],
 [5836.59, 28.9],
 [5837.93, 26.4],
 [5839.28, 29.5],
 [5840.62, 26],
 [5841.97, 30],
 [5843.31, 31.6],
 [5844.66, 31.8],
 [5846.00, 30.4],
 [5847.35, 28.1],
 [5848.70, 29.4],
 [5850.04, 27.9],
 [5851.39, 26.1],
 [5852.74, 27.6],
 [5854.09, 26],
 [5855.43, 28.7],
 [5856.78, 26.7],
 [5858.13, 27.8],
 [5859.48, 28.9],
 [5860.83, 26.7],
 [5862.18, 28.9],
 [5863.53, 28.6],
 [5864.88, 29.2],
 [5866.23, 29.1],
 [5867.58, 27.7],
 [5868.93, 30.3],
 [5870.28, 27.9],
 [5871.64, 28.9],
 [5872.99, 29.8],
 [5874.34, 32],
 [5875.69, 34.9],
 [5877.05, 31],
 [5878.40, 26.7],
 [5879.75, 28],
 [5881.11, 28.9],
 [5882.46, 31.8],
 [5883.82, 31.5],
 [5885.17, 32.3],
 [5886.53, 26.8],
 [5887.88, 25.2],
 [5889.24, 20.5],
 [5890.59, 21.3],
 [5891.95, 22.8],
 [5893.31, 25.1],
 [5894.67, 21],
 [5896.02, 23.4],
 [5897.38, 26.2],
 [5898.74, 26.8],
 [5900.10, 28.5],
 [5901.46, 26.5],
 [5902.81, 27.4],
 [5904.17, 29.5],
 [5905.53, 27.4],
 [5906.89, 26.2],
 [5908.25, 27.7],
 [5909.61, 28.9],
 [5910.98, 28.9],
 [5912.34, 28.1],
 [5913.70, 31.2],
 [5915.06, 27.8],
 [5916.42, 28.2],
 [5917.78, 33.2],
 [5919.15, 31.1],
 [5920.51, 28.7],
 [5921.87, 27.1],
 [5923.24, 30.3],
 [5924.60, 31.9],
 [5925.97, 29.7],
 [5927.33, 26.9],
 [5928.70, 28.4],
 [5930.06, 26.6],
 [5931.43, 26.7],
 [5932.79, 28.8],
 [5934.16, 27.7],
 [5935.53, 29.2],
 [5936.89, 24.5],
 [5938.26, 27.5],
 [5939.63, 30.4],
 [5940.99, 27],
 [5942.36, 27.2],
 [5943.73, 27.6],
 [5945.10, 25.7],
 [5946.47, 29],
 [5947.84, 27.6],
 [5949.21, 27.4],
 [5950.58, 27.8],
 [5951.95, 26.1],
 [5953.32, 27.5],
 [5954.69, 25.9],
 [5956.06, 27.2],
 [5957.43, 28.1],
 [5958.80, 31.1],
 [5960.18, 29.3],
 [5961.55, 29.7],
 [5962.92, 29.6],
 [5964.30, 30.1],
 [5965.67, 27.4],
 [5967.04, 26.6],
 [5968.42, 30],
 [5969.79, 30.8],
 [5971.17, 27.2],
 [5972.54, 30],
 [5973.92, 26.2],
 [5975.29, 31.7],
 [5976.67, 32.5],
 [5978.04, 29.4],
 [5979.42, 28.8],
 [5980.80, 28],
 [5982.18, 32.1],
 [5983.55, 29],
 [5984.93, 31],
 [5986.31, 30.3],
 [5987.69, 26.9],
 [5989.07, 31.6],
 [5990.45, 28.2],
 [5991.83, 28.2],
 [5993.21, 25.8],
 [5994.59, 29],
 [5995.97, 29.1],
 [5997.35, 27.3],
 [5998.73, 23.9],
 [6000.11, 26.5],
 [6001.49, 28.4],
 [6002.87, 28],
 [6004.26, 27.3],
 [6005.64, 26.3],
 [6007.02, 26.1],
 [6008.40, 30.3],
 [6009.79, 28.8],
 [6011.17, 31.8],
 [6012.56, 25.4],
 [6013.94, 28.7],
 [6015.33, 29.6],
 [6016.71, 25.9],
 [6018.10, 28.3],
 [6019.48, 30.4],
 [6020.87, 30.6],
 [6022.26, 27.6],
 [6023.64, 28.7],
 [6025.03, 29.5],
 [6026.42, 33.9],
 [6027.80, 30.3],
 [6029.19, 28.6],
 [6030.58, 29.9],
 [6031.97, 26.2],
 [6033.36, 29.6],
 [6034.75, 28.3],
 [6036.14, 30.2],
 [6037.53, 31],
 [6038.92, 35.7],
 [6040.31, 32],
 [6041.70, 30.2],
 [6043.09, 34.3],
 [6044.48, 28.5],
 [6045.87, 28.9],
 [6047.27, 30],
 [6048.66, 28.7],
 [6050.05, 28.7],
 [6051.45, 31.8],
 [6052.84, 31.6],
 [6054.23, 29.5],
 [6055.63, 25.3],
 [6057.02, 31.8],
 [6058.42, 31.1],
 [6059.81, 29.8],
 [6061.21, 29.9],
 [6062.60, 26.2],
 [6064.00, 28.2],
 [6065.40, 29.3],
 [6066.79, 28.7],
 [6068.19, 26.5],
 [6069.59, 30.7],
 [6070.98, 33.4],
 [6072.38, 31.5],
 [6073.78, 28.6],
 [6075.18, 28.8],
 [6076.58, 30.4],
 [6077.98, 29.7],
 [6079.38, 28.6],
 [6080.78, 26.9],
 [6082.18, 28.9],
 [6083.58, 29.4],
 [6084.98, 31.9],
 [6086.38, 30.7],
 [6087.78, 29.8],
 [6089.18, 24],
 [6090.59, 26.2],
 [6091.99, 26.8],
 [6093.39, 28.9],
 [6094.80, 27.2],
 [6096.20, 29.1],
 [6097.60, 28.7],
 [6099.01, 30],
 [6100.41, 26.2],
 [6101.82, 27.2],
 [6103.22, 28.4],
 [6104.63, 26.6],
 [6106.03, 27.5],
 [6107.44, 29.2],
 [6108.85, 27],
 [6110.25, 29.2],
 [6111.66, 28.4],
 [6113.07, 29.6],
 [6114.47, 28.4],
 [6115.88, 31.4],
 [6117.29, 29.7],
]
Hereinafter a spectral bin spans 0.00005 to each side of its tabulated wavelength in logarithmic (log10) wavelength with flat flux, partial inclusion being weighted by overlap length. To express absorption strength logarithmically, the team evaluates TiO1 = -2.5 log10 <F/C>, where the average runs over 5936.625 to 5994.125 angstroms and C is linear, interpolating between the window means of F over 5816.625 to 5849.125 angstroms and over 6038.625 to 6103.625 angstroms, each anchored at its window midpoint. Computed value 0.039 mag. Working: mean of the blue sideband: 30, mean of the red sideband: 29.3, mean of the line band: 28.6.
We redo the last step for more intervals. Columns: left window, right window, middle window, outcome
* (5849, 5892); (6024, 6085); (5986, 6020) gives 0.05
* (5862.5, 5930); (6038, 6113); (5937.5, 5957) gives 0.04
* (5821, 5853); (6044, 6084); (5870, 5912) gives 0.08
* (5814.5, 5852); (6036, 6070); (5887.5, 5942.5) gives 0.09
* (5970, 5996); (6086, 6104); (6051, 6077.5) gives -0.05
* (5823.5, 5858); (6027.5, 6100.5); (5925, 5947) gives 0.06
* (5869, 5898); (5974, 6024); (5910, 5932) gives -0.05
